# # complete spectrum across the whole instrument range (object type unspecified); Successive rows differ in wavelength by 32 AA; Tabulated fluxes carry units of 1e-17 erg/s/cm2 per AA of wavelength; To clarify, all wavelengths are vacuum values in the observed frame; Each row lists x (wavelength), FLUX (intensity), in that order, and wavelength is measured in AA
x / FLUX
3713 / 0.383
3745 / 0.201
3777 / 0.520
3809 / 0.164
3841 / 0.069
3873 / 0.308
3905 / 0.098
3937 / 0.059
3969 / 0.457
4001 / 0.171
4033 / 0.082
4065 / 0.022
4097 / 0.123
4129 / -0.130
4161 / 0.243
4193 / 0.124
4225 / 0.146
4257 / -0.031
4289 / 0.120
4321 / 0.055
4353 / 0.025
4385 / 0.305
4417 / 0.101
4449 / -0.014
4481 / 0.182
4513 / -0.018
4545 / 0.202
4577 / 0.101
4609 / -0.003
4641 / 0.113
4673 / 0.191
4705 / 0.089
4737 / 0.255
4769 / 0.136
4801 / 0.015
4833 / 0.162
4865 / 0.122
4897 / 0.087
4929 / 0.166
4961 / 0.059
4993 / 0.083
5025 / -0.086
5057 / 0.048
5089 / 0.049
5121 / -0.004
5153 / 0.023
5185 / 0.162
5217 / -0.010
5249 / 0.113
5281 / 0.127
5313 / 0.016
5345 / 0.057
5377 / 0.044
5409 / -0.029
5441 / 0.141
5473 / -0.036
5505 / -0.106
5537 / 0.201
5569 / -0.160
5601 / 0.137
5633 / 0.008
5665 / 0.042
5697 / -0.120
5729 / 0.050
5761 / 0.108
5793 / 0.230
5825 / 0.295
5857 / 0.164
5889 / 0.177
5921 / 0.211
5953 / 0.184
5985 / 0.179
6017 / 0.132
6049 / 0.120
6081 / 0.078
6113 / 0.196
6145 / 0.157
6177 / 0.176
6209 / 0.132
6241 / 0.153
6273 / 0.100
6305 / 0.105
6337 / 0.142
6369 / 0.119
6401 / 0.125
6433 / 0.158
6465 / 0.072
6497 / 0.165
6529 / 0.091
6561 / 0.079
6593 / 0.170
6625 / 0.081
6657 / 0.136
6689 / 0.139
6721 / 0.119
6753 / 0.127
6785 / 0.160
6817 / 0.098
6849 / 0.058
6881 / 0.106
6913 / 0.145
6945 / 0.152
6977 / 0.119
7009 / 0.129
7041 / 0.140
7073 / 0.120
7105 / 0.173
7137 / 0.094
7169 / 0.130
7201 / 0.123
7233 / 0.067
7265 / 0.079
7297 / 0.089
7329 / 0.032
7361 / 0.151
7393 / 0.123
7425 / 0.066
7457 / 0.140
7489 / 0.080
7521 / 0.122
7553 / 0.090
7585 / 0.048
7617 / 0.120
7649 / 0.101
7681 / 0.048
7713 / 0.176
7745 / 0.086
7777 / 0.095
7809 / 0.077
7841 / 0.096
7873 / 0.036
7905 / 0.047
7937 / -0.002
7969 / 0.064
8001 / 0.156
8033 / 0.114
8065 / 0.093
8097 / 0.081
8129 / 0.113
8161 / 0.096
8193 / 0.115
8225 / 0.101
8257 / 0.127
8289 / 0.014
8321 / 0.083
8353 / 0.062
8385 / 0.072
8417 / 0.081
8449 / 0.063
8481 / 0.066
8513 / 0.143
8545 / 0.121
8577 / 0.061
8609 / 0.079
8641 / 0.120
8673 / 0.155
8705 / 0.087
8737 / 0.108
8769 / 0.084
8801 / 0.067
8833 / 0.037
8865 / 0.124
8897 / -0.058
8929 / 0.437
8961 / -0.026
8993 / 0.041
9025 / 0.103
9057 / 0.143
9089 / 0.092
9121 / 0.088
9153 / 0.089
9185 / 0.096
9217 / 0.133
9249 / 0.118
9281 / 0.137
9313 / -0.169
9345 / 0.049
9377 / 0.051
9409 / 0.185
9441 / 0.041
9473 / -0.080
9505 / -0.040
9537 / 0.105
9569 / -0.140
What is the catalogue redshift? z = 1.39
